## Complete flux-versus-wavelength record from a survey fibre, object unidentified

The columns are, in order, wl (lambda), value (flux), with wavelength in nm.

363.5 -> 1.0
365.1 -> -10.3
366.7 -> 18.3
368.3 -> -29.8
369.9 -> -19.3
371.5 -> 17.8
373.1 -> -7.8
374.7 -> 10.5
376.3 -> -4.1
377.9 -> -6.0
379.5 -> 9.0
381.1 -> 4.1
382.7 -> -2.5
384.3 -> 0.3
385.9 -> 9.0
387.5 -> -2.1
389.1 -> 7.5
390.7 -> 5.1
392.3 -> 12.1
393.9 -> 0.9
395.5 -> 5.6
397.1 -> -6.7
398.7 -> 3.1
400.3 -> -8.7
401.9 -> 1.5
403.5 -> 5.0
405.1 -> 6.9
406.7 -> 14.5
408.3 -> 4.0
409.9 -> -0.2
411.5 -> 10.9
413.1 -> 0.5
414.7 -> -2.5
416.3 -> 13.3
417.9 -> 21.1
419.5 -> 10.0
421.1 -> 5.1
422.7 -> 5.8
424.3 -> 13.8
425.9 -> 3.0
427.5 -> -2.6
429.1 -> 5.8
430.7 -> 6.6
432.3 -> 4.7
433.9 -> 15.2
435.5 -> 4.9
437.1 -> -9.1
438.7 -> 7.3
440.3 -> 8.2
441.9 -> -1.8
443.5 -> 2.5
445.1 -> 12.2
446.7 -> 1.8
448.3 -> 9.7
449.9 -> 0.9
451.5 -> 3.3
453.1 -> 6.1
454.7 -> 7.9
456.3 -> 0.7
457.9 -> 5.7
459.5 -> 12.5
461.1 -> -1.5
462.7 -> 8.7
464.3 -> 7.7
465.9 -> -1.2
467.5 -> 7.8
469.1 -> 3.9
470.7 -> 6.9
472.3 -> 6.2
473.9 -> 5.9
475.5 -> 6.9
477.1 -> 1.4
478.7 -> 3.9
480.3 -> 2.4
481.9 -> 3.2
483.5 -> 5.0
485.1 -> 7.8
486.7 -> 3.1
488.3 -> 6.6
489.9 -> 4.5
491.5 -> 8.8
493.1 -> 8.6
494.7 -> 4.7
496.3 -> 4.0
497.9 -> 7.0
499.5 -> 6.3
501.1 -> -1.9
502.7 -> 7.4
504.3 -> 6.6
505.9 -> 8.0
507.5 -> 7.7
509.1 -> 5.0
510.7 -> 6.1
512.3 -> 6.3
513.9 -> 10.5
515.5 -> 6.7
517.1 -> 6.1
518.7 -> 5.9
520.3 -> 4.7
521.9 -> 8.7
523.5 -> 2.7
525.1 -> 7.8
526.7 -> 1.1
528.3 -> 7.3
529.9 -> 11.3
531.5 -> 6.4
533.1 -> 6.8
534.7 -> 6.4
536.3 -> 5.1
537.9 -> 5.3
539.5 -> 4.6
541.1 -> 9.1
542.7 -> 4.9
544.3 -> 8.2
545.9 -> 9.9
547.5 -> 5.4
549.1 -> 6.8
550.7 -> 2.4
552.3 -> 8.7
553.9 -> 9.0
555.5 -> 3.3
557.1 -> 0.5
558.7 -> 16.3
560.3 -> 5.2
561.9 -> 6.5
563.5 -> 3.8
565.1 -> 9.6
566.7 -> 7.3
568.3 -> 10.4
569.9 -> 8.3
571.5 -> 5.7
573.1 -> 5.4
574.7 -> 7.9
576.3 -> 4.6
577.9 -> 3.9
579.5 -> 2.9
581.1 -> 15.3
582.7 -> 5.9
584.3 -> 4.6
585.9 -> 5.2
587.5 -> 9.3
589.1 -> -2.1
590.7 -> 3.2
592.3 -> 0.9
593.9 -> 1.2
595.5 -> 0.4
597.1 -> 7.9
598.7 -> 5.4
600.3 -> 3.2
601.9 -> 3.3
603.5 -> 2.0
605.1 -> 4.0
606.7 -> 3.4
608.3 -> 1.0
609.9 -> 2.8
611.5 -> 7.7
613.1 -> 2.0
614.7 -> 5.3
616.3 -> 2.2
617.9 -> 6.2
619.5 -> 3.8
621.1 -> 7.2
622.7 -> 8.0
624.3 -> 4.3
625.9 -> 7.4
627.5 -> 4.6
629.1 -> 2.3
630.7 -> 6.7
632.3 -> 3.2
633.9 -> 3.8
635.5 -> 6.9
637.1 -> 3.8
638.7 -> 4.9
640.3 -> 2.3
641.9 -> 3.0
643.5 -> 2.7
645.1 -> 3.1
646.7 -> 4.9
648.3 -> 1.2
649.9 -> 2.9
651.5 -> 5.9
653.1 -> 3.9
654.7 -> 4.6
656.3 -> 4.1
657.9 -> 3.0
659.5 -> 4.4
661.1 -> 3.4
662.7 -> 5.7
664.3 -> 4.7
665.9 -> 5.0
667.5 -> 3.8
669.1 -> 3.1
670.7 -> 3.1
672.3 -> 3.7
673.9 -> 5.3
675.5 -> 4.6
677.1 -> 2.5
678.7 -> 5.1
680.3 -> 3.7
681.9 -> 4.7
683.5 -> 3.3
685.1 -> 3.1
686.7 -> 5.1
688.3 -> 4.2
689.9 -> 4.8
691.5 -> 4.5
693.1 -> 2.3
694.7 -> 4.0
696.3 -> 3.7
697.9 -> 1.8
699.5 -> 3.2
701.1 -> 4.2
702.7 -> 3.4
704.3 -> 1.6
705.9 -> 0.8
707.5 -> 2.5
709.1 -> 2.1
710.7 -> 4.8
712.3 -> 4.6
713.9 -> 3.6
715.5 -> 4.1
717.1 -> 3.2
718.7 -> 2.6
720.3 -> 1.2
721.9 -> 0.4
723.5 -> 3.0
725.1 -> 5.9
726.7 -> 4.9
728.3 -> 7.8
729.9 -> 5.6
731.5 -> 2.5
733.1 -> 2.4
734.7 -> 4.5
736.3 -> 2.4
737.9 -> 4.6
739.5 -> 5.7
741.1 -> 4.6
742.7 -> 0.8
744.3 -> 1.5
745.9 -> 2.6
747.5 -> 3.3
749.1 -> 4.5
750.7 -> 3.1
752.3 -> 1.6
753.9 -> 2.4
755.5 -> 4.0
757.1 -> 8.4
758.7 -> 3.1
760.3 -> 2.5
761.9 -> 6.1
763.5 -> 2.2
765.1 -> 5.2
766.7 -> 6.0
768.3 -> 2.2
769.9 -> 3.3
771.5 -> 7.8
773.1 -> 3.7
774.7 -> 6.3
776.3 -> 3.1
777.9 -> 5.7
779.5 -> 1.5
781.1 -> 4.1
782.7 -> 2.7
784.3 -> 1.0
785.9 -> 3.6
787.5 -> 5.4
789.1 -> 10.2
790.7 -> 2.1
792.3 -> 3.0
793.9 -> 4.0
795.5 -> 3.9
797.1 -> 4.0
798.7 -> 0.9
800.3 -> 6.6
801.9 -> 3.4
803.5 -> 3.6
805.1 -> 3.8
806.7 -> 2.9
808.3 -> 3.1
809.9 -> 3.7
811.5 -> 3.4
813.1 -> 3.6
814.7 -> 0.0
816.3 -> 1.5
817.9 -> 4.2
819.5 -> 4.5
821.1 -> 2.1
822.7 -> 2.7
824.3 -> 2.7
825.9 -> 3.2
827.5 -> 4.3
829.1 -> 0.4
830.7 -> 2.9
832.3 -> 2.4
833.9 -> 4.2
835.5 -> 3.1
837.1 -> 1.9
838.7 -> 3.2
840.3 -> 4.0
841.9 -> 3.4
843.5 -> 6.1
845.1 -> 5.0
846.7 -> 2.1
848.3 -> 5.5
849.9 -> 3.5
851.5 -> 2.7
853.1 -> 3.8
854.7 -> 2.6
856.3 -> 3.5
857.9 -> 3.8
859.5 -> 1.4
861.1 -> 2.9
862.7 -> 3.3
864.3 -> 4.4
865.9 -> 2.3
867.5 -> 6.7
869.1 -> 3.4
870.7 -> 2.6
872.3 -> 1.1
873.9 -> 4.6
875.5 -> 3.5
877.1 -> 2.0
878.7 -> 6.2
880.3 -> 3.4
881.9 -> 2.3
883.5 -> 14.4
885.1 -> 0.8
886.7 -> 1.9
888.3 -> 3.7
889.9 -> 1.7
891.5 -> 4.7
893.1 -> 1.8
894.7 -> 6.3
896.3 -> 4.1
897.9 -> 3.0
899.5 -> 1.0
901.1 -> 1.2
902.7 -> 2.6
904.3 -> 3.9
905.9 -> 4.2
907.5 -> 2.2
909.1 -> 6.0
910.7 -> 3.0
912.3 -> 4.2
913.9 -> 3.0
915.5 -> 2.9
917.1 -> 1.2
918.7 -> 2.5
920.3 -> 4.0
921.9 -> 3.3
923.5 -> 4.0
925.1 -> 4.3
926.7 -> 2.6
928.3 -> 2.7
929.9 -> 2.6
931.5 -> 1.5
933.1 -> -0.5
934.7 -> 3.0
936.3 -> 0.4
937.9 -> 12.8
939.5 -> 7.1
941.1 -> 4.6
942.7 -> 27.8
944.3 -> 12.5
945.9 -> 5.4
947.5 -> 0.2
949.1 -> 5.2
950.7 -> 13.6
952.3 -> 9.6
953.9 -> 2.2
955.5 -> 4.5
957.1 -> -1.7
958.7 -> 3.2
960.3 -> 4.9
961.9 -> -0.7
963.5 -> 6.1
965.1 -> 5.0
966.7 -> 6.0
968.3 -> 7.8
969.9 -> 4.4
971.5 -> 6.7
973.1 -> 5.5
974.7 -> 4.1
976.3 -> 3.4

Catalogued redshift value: 1.53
